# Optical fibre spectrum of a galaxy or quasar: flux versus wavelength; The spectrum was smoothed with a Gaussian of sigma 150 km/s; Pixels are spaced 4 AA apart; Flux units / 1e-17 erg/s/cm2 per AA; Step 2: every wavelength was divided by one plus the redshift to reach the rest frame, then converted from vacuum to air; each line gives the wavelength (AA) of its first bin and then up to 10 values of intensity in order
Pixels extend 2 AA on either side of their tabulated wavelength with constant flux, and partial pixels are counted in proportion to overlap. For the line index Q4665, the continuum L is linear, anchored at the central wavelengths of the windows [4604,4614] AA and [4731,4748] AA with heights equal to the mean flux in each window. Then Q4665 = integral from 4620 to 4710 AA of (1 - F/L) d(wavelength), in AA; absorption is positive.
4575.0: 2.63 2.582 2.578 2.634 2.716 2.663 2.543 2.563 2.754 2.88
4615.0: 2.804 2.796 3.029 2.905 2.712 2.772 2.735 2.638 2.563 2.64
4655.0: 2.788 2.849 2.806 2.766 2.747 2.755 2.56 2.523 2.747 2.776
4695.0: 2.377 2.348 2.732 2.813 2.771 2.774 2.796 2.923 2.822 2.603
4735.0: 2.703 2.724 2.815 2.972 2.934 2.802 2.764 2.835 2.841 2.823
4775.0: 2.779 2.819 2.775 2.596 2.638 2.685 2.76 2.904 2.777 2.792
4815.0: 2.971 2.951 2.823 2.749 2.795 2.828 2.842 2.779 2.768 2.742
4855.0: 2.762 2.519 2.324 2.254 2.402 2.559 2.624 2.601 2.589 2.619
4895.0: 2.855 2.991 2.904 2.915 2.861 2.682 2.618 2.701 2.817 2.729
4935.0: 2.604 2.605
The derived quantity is 2.3 AA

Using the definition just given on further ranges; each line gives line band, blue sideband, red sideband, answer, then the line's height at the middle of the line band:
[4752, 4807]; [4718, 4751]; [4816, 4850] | 0.7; 2.81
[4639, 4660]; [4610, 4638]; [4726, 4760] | 1.0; 2.83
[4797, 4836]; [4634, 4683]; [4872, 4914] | -1.5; 2.73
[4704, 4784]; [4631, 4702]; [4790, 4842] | -1.7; 2.74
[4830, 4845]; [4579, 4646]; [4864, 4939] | -0.7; 2.69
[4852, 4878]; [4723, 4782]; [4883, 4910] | 2.9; 2.8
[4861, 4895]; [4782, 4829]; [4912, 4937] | 2.7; 2.73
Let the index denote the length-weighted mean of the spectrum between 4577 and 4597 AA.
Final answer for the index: 2.63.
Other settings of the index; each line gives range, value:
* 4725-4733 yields 2.71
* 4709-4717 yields 2.77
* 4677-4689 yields 2.61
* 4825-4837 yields 2.79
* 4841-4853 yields 2.76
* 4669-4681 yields 2.69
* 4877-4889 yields 2.6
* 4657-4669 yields 2.81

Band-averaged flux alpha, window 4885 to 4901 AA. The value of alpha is 2.76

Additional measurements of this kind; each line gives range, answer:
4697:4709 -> 2.63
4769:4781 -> 2.81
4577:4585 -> 2.58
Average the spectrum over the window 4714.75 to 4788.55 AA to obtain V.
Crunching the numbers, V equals 2.8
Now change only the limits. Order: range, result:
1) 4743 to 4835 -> 2.81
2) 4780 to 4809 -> 2.74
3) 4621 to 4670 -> 2.77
